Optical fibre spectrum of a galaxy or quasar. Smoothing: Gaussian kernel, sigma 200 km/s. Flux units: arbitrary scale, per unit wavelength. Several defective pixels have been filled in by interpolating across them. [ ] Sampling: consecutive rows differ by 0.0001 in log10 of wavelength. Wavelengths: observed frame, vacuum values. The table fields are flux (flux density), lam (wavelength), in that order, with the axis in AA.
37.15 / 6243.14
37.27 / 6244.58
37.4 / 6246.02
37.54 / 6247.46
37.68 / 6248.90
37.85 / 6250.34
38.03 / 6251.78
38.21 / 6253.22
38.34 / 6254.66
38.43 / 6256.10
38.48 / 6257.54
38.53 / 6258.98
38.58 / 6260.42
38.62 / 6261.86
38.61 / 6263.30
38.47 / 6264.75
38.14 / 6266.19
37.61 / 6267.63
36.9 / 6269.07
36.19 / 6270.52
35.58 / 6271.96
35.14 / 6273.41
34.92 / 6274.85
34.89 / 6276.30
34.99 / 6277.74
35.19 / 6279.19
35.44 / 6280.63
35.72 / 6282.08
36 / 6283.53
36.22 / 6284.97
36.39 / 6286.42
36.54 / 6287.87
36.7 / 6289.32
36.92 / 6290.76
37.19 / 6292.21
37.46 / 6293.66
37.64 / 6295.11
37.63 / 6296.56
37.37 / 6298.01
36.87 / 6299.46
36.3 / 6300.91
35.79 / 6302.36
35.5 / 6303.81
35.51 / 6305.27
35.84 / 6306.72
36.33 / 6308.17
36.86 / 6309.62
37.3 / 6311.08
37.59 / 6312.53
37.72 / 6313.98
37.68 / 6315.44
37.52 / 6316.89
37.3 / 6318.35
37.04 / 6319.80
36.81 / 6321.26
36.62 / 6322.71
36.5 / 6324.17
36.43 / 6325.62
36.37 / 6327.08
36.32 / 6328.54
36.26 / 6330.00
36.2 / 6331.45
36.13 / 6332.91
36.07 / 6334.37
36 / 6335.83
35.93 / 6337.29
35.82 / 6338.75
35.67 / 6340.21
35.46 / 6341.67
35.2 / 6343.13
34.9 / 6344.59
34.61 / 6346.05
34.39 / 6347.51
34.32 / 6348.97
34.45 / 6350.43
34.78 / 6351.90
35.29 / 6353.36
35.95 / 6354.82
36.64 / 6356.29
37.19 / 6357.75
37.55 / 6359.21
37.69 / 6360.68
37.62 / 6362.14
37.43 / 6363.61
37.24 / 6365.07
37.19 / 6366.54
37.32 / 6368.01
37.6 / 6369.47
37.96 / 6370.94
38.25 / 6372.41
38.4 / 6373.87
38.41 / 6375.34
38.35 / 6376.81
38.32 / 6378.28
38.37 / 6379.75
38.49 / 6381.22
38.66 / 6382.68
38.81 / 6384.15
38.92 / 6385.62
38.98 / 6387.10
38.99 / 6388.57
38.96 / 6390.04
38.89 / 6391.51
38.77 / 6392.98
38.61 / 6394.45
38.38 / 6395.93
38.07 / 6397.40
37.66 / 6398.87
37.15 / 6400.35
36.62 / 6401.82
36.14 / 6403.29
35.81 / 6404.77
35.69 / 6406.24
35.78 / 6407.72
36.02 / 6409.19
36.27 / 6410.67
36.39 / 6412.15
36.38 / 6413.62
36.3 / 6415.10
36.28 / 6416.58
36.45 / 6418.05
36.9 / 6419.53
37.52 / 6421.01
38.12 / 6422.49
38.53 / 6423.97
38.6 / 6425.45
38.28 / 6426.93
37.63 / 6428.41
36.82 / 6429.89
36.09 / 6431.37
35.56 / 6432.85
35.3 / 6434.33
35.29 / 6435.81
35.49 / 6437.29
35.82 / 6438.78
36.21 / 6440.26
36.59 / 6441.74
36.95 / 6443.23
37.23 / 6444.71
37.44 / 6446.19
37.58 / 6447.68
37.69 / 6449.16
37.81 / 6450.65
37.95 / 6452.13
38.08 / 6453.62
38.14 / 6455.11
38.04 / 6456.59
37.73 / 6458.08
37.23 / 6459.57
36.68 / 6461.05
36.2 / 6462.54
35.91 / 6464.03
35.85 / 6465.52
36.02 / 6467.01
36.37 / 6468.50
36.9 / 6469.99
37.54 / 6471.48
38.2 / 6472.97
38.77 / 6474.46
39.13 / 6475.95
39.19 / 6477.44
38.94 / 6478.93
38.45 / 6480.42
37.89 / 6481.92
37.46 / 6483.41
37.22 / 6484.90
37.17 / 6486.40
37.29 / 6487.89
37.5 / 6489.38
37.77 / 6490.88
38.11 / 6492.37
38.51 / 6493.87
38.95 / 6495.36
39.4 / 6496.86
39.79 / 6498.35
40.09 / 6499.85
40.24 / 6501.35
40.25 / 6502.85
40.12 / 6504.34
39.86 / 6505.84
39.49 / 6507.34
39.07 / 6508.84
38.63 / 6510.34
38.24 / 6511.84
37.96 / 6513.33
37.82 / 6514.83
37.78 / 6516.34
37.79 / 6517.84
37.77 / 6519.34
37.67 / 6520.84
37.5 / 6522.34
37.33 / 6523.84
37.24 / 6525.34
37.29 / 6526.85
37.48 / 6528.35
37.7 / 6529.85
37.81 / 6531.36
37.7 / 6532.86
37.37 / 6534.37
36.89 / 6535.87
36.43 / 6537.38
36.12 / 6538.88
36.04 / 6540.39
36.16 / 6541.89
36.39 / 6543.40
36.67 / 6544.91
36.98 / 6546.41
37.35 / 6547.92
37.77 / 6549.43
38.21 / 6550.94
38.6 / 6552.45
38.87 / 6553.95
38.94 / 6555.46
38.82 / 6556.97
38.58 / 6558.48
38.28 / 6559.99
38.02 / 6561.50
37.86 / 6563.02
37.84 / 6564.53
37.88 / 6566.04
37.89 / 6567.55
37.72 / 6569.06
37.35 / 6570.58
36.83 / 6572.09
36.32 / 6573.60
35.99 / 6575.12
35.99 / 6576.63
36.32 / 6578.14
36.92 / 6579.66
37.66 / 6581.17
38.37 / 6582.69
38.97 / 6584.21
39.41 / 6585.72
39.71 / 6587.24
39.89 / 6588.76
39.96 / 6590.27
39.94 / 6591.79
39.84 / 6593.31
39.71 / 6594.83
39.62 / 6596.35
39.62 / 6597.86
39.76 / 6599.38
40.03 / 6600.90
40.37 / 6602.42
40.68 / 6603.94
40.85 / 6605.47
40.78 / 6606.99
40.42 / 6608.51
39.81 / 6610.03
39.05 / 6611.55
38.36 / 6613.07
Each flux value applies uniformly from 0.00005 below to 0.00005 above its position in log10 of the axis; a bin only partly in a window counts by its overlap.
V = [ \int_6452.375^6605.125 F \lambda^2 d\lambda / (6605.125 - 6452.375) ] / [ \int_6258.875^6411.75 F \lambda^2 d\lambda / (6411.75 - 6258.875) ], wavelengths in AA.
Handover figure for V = 1.1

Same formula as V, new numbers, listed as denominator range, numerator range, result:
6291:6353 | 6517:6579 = 1.11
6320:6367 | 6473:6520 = 1.12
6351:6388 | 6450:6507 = 1.05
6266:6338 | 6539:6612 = 1.15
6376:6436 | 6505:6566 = 1.05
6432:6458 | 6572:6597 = 1.08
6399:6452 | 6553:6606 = 1.10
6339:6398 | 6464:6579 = 1.06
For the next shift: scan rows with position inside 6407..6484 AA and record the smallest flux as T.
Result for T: 35.29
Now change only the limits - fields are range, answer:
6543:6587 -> 35.99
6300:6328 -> 35.5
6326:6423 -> 34.32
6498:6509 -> 39.07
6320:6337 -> 36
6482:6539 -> 36.12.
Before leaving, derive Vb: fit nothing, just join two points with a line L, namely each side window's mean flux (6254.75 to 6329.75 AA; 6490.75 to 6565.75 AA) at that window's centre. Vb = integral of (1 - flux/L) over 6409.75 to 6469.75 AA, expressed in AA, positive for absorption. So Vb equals 1.1 AA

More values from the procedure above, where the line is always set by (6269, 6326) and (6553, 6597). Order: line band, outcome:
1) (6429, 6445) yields 0.5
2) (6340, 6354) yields 0.7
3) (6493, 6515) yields -0.9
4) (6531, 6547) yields 0.5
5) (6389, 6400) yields -0.4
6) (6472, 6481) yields -0.3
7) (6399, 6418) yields 0.5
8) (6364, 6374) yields -0.2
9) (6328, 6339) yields 0.2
